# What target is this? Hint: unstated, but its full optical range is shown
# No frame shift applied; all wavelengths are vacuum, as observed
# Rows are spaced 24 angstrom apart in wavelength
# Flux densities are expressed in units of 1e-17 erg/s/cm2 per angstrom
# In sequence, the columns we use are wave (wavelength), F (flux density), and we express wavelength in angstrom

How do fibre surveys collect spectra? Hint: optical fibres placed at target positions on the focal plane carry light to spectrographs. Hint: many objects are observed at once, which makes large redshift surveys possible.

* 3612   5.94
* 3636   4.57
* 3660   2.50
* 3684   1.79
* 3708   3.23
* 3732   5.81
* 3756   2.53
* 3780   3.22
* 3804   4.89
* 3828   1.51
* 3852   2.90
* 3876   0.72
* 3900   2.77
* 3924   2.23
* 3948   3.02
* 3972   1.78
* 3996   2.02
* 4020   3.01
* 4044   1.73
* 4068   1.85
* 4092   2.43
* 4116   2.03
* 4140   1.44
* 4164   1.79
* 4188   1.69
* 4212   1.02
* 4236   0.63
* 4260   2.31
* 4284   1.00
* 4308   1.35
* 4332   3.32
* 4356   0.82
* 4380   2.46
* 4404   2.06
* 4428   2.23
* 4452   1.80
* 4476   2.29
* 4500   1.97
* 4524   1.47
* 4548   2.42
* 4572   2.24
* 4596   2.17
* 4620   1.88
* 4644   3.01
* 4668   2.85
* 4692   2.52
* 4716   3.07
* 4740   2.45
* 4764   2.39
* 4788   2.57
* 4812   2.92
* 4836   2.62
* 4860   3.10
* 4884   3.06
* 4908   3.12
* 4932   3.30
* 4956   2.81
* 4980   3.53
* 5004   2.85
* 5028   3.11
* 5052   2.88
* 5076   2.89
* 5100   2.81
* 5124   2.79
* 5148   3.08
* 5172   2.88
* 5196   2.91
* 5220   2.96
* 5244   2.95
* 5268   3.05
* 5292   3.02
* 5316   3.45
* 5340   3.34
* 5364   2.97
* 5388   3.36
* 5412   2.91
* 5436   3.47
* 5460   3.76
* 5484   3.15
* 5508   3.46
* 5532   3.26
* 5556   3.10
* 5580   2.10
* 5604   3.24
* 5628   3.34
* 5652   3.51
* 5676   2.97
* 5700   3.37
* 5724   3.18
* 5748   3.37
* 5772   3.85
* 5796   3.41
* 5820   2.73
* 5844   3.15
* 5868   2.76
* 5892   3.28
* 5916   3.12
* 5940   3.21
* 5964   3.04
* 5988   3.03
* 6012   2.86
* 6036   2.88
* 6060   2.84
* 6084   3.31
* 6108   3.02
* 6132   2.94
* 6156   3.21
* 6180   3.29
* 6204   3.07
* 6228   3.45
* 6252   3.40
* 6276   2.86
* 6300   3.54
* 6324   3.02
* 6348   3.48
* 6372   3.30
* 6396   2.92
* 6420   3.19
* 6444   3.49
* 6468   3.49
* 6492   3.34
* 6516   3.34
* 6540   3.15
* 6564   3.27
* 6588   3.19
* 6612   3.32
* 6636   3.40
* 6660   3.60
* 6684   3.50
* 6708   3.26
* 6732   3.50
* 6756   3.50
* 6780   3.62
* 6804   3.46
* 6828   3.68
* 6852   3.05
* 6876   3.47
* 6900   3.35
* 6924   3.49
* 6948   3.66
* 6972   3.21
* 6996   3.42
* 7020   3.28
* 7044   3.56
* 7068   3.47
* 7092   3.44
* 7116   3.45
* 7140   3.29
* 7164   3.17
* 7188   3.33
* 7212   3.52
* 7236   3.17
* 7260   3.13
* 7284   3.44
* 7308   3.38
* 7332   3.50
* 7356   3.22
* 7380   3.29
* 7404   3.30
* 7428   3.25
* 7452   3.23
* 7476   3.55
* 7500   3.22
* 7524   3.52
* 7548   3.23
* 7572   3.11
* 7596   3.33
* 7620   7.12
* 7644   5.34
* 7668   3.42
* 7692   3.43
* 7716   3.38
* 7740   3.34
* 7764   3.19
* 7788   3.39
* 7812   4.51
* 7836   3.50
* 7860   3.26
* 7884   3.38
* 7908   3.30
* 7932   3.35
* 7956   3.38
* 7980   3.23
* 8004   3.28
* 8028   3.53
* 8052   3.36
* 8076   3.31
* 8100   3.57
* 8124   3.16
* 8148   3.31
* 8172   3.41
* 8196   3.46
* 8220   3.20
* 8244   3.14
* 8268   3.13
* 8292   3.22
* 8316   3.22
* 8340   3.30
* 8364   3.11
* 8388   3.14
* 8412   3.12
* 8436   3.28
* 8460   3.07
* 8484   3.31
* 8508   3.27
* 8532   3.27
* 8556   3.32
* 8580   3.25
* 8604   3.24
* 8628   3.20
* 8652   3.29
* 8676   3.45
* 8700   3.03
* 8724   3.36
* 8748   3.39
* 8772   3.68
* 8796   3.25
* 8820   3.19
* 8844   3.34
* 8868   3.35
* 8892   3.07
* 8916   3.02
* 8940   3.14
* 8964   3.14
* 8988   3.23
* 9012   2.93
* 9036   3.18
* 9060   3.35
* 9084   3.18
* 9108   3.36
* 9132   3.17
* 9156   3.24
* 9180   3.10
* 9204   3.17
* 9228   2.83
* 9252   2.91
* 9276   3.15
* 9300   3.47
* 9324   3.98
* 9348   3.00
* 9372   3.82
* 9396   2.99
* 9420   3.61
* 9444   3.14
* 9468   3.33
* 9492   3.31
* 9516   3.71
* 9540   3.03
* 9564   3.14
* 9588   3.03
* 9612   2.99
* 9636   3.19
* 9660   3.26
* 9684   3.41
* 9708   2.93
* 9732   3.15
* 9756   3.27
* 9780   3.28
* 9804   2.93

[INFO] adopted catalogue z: 0.16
